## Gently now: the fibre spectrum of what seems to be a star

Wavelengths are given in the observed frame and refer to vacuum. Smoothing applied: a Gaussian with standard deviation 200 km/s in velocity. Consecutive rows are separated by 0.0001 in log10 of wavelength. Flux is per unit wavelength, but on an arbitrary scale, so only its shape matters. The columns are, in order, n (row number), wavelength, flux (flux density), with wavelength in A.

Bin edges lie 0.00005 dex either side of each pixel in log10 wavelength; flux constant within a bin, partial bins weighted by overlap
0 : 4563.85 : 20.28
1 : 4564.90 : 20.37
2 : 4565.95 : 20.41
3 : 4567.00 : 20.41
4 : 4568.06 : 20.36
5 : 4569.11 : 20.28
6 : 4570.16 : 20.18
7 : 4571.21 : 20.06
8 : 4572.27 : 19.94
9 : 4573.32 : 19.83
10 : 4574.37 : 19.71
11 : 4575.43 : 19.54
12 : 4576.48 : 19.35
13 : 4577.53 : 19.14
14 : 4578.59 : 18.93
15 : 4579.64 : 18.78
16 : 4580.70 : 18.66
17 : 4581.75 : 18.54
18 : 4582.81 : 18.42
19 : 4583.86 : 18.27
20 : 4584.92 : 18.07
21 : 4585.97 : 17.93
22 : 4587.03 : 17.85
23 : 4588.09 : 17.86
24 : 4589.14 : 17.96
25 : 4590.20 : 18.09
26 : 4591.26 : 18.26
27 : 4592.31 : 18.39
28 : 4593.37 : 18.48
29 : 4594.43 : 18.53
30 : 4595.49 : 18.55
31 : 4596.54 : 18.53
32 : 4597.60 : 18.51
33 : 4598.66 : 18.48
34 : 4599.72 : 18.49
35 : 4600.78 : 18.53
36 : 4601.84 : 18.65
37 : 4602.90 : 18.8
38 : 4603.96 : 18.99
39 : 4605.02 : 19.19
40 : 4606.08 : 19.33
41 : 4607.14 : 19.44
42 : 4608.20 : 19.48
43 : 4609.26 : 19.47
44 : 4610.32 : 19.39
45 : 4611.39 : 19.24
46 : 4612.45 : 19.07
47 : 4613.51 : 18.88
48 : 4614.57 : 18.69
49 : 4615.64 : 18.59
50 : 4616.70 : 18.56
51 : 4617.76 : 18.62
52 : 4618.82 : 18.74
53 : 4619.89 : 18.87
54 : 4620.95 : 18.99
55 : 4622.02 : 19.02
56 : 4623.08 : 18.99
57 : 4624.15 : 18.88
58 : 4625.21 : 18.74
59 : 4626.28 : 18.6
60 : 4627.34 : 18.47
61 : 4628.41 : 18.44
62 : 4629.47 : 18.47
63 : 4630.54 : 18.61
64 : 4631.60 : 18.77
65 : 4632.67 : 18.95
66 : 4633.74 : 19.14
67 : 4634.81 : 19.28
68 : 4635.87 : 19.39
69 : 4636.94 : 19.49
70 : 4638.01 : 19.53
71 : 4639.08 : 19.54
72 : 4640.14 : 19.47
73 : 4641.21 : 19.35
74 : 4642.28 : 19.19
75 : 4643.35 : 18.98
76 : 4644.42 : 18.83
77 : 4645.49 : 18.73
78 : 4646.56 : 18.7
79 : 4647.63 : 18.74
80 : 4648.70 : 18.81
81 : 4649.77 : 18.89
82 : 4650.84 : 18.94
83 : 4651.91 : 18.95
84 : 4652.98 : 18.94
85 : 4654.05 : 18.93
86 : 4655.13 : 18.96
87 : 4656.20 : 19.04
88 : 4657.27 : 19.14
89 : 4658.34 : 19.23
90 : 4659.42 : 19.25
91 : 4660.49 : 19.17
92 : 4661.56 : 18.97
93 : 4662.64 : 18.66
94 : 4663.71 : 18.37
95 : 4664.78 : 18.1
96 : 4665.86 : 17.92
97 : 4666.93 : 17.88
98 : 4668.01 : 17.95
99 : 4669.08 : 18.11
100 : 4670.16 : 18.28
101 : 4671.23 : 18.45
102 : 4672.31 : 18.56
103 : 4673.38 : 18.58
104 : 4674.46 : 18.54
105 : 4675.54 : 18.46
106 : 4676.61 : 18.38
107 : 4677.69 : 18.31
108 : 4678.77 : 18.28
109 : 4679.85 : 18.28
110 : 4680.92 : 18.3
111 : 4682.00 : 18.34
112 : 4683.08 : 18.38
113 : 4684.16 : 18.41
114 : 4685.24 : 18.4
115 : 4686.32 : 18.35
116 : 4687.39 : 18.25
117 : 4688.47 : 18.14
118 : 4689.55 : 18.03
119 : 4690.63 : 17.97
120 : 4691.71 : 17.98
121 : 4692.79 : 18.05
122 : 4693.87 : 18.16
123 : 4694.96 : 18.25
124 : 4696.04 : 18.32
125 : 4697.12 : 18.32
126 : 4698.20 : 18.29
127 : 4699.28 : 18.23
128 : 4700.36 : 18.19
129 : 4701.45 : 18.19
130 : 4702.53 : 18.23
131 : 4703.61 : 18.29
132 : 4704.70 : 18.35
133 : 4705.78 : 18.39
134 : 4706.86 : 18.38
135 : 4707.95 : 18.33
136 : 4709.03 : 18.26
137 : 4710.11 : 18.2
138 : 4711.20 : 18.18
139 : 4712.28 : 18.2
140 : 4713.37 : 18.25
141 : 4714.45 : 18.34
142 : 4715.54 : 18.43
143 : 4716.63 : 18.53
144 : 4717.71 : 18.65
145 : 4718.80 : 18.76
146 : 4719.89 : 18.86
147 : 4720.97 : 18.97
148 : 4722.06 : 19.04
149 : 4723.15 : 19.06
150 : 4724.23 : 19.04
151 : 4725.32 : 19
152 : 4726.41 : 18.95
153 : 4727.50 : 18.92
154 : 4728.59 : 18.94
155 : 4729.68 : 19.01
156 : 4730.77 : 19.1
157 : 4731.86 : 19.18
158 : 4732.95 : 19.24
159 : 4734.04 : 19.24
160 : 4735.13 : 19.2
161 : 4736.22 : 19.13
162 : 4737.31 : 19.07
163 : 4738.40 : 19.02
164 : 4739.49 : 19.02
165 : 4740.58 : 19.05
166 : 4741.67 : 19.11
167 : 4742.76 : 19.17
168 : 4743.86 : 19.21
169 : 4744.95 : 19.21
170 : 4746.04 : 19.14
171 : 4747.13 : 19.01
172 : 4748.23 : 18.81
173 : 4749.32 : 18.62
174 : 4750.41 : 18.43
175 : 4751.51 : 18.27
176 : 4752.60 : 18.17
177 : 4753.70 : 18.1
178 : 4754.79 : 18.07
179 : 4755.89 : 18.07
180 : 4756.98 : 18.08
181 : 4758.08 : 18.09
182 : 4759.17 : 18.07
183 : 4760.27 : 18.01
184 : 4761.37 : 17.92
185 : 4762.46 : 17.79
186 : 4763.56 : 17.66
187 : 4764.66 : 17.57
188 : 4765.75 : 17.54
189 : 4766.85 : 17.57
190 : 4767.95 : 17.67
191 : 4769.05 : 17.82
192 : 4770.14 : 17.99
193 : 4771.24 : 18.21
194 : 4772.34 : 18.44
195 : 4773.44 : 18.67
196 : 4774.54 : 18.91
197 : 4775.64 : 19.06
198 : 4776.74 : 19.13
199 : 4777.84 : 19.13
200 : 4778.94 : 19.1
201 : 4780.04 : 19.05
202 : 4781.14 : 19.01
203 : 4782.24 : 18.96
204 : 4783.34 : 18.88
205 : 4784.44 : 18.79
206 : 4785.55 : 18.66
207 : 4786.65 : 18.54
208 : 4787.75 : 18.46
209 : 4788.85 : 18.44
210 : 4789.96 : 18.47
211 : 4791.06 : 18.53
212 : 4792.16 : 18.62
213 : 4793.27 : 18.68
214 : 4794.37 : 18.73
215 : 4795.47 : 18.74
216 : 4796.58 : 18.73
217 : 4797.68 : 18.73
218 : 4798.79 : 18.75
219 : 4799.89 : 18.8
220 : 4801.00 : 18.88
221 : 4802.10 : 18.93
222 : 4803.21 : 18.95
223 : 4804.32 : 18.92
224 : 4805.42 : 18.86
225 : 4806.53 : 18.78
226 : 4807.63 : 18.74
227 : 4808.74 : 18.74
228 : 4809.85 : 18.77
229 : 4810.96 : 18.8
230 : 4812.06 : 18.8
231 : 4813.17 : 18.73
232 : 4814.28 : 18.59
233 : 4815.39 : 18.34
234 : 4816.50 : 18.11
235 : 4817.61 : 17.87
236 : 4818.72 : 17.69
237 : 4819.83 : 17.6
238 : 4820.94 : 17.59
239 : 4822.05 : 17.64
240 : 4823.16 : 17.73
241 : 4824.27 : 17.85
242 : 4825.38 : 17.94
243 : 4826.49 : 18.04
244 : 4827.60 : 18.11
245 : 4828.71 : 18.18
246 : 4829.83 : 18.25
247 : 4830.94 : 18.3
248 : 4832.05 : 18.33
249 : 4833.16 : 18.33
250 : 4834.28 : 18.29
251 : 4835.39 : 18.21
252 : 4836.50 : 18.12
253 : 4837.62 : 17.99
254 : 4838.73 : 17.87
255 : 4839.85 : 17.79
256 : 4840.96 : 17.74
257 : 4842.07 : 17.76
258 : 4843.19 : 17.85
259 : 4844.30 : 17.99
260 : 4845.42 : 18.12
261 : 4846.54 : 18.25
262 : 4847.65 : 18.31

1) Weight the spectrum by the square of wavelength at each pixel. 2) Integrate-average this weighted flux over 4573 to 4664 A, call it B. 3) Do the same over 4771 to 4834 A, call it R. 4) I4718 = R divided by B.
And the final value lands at 1.06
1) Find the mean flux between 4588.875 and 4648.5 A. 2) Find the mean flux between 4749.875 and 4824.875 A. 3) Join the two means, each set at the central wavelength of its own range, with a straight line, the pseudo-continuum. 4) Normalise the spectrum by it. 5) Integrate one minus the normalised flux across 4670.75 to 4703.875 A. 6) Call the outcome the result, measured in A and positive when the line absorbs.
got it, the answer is 0.7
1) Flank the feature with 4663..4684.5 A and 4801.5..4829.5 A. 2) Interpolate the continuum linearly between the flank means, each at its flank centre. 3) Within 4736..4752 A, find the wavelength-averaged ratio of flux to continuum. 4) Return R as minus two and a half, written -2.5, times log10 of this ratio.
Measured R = -0.037 mag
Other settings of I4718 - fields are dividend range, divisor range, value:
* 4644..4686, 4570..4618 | 1.02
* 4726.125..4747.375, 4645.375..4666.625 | 1.05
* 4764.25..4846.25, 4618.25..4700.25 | 1.05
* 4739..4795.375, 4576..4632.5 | 1.06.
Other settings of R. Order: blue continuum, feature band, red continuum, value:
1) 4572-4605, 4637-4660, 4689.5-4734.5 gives -0.03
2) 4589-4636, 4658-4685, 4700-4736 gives 0.02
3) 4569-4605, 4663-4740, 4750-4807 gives 0.01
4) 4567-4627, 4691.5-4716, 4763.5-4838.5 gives 0.02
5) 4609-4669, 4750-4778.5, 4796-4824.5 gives 0.02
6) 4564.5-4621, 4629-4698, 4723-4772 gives 0.01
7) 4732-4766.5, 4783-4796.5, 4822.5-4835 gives -0.02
